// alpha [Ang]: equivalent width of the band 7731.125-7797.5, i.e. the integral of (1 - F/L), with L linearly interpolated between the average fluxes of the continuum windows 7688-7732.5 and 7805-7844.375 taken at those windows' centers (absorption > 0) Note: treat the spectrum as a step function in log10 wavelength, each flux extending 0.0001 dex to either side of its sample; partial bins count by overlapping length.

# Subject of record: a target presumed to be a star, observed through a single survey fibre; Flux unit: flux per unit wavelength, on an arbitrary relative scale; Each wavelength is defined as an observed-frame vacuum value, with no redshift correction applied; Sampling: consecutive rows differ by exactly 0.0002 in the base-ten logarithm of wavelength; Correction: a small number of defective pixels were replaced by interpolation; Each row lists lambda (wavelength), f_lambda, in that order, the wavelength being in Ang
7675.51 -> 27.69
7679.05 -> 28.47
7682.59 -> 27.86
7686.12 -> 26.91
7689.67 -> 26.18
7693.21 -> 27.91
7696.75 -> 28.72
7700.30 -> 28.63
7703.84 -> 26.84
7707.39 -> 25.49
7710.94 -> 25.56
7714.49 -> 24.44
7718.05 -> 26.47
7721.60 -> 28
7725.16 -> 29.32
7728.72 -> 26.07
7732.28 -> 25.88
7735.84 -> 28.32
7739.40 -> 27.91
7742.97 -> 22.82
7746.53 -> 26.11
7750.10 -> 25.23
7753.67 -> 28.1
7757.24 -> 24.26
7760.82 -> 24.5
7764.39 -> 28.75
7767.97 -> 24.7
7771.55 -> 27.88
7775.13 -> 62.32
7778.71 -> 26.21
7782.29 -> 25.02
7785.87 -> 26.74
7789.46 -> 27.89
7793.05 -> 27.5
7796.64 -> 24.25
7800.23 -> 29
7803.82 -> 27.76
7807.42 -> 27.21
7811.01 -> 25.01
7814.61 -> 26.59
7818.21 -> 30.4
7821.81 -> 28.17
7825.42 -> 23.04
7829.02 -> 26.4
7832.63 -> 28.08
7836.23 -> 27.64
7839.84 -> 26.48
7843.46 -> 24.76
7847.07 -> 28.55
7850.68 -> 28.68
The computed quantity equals -3.36 Ang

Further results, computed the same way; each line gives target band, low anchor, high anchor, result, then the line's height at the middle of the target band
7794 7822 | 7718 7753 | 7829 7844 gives -0.5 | 26.8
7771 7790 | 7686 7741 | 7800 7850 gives -4.4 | 27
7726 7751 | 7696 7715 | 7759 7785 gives 2.3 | 28.9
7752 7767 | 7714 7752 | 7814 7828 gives 0.2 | 26.7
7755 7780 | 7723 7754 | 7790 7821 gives -4.1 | 26.9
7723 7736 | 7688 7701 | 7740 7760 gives -0.5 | 26.3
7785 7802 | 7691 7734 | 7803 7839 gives -0.1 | 27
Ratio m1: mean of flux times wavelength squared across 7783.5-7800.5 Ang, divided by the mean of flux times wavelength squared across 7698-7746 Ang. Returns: 1.03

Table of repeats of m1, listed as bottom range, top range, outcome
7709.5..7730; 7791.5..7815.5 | 1.03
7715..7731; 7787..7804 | 1.02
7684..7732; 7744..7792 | 1.09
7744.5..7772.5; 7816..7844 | 1.05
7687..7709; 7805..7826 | 1.02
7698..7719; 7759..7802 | 1.15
